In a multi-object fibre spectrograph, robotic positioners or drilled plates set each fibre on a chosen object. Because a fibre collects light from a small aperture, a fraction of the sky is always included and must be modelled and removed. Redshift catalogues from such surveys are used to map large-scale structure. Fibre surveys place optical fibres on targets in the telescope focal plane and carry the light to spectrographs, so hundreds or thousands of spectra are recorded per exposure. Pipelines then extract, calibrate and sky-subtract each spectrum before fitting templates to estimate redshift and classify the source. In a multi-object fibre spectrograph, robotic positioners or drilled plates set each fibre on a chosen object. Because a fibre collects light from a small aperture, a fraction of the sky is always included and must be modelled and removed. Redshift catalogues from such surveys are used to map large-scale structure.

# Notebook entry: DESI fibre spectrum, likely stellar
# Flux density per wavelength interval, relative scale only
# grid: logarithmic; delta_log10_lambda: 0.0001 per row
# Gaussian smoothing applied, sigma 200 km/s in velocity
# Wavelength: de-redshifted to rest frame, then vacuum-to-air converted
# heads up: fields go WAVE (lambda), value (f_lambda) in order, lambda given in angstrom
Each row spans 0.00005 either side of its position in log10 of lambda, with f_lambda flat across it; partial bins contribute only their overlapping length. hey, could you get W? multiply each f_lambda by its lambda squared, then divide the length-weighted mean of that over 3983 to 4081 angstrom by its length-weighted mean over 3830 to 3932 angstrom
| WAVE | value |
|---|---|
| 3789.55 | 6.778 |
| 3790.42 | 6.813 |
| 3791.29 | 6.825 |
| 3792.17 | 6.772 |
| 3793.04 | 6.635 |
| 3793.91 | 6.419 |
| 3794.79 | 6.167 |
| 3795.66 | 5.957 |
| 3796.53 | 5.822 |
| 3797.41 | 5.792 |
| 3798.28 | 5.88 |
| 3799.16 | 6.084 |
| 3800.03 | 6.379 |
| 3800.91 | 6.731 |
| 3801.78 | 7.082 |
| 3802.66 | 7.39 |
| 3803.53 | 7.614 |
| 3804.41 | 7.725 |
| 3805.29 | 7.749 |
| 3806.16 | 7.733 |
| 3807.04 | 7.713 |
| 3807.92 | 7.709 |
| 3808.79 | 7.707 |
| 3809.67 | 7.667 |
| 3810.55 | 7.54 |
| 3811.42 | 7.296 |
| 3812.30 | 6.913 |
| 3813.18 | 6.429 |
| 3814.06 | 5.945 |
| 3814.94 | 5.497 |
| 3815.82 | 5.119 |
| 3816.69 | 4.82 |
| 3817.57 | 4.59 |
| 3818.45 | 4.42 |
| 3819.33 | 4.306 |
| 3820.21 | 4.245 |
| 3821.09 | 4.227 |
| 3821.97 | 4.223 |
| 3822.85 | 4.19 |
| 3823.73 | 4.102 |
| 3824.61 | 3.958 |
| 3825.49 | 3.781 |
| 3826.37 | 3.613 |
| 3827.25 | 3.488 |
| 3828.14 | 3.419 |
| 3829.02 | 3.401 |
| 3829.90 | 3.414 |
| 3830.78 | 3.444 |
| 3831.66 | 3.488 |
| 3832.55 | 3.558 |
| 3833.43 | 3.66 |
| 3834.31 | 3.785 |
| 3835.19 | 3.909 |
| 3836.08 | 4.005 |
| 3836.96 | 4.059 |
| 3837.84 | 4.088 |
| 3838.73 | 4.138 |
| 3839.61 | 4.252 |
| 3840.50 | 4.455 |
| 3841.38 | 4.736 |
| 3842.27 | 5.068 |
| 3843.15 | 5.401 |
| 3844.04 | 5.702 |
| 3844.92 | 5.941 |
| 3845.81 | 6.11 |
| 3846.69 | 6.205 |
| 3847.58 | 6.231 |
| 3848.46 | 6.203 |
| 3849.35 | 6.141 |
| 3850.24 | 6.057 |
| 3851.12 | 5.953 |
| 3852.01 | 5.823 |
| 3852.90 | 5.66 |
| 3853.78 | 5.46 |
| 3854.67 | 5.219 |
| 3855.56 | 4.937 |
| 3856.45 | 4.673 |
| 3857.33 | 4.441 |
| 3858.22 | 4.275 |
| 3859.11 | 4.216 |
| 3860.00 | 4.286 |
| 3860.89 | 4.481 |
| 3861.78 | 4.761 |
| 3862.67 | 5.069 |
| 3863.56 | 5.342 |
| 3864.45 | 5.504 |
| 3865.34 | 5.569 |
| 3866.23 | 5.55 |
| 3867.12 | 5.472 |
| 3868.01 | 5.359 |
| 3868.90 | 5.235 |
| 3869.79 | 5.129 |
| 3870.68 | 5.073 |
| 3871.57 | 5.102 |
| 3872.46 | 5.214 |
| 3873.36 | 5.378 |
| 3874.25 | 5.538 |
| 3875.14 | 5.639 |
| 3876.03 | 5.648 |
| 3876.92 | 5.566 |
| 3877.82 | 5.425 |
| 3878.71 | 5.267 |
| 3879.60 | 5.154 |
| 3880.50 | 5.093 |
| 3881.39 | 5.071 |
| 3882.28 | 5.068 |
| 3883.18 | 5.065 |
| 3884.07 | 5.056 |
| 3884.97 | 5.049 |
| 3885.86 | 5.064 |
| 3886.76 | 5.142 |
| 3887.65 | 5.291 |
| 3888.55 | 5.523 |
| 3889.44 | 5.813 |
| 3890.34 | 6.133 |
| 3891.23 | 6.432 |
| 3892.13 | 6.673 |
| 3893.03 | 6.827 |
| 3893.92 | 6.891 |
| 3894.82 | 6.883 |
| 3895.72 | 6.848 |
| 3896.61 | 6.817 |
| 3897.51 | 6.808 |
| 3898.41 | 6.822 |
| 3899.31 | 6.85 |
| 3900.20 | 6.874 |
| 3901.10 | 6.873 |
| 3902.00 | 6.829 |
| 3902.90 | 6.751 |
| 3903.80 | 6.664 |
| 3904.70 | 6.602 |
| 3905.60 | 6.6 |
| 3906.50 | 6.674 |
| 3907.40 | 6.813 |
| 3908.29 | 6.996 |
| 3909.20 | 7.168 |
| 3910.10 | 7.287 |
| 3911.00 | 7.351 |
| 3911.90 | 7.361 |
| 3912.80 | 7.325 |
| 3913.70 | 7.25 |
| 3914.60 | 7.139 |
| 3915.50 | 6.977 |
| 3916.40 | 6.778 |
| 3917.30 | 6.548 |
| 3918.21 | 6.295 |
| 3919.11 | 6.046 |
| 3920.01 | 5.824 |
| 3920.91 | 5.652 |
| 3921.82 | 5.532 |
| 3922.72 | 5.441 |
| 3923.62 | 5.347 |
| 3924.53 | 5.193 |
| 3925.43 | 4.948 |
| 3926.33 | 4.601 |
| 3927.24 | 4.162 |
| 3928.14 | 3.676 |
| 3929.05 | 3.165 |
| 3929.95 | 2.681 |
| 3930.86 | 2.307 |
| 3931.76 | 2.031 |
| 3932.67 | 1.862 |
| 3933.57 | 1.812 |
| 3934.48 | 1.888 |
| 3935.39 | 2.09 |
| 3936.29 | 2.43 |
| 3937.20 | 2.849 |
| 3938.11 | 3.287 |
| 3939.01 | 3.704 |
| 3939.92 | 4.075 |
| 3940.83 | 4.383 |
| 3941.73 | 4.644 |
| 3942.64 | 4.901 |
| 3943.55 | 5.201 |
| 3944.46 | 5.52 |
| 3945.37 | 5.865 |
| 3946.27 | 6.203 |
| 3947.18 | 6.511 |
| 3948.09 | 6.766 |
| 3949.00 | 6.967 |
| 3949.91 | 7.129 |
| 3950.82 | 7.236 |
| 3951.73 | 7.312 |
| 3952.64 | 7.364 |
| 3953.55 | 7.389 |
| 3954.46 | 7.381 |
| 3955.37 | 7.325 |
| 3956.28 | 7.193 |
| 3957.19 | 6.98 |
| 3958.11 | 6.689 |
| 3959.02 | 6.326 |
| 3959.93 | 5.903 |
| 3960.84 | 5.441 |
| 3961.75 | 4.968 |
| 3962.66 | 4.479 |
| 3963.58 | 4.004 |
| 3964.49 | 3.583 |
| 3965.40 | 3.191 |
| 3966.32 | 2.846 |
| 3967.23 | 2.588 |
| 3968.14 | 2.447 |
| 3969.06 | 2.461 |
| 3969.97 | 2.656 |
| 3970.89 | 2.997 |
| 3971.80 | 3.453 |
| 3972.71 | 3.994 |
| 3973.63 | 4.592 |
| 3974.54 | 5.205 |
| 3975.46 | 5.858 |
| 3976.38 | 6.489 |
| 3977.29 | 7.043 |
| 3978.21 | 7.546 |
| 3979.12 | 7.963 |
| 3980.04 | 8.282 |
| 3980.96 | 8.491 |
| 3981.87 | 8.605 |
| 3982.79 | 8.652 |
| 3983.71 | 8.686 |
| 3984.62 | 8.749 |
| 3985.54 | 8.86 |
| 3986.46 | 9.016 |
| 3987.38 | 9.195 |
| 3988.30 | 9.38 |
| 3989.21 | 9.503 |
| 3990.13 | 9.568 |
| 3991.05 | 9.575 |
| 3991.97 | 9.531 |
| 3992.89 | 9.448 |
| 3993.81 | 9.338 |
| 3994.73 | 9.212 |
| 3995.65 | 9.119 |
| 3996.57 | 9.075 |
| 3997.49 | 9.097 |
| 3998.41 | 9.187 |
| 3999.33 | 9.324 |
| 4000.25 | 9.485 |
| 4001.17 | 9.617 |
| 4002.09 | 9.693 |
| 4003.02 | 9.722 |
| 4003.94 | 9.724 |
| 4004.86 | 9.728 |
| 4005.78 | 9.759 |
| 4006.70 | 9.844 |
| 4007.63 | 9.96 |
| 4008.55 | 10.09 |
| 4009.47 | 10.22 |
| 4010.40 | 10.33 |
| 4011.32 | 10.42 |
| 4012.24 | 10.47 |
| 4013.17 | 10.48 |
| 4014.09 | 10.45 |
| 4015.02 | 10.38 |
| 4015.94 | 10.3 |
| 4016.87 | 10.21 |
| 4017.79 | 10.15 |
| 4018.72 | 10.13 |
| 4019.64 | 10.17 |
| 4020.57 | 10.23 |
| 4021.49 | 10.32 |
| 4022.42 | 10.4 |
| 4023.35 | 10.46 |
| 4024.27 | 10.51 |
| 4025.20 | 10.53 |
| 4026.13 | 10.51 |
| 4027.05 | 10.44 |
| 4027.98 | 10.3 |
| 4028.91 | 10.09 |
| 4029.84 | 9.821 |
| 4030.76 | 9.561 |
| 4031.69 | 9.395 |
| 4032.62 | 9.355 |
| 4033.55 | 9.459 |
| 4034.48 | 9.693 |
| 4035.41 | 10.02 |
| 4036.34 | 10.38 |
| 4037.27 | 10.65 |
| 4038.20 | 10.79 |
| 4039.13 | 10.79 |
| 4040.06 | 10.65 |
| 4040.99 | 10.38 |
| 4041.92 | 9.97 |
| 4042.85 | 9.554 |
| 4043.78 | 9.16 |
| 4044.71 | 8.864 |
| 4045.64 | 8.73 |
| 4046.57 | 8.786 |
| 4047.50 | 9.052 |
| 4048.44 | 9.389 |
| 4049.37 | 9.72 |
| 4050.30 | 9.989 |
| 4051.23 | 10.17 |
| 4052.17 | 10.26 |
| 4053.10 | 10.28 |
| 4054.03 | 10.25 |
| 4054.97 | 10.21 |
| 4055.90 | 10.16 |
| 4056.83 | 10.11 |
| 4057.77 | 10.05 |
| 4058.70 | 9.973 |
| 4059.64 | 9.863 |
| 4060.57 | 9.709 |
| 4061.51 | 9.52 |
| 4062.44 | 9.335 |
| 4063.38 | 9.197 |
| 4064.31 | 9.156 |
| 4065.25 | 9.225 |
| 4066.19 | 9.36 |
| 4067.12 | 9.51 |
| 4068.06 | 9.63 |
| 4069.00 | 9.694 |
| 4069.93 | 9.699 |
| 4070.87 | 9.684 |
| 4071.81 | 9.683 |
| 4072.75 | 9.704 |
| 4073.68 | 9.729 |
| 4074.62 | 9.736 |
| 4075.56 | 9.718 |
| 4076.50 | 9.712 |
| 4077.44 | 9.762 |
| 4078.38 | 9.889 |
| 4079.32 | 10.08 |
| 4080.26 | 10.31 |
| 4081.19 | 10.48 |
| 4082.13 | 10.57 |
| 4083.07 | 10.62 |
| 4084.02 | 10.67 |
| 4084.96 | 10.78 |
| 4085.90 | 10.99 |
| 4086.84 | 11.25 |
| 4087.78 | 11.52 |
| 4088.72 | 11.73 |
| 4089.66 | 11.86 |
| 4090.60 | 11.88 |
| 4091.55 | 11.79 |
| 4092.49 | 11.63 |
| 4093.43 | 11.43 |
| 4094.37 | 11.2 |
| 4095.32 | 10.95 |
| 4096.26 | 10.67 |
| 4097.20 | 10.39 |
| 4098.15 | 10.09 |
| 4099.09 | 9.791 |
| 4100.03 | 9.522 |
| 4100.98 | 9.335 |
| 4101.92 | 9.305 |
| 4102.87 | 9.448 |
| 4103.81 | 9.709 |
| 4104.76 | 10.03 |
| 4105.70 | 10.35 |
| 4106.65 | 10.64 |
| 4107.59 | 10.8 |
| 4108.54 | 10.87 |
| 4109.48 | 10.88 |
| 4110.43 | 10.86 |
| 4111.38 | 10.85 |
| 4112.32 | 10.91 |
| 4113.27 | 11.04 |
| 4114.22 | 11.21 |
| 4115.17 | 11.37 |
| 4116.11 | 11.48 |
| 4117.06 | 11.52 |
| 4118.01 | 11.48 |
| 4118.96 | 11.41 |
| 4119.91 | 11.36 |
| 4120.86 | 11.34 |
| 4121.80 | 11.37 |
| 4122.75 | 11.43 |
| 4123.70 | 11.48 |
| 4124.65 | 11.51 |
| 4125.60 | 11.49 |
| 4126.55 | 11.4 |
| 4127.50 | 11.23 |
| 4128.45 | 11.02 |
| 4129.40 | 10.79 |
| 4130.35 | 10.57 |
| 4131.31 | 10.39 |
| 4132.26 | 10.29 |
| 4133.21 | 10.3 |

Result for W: 1.93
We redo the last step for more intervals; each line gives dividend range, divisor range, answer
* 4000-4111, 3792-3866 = 2.13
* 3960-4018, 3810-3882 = 1.70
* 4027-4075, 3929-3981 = 2.08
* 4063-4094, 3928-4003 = 1.77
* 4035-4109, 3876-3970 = 2.00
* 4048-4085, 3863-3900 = 1.90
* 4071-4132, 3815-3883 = 2.52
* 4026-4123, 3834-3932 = 2.03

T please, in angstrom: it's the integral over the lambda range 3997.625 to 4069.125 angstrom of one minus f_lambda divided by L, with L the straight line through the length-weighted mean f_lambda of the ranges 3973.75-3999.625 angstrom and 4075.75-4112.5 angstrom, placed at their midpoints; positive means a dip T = -3.9 angstrom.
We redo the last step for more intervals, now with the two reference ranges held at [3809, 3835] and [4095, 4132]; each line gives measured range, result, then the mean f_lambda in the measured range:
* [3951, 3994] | 7.1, 6.56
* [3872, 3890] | 1.8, 5.31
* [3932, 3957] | 7.3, 5.16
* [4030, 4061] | -1.7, 9.86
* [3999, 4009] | -1.5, 9.73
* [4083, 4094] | -1.2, 11.4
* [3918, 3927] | 1.8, 5.44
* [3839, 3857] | -1.0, 5.49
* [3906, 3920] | -0.7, 6.9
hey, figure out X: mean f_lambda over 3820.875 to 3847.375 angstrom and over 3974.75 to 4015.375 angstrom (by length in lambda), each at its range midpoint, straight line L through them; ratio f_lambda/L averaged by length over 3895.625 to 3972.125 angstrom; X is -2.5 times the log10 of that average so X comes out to 0.31 mag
